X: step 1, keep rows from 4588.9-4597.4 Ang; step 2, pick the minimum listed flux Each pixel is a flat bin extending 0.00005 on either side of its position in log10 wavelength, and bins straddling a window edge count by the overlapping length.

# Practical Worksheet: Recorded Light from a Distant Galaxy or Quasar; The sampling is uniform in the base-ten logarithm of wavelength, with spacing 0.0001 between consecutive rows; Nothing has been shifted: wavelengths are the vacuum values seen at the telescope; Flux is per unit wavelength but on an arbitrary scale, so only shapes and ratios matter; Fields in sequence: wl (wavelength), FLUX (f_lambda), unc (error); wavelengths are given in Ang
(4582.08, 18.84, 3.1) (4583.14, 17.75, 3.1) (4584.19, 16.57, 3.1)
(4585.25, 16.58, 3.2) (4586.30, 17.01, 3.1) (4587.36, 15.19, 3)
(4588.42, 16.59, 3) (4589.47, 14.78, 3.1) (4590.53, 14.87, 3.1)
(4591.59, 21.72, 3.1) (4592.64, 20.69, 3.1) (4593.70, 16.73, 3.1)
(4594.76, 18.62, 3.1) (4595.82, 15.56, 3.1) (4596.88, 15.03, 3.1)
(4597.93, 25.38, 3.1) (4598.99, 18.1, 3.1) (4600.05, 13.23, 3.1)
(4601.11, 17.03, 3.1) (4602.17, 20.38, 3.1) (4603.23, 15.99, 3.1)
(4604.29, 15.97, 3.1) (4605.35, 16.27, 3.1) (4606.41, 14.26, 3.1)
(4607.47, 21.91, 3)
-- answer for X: 14.78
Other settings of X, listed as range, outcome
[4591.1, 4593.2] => 20.69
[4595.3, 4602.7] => 13.23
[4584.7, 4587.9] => 15.19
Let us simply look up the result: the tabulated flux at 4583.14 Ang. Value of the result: 17.75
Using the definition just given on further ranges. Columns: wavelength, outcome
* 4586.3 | 17.01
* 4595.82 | 15.56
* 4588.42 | 16.59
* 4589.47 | 14.78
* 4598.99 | 18.1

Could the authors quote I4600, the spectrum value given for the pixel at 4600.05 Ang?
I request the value 13.23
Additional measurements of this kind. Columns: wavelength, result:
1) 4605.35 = 16.27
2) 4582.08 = 18.84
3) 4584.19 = 16.57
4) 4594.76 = 18.62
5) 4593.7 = 16.73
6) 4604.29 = 15.97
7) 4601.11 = 17.03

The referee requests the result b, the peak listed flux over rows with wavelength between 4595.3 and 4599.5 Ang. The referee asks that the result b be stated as 25.38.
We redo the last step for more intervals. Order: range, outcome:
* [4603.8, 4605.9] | 16.27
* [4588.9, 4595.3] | 21.72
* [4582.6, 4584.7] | 17.75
